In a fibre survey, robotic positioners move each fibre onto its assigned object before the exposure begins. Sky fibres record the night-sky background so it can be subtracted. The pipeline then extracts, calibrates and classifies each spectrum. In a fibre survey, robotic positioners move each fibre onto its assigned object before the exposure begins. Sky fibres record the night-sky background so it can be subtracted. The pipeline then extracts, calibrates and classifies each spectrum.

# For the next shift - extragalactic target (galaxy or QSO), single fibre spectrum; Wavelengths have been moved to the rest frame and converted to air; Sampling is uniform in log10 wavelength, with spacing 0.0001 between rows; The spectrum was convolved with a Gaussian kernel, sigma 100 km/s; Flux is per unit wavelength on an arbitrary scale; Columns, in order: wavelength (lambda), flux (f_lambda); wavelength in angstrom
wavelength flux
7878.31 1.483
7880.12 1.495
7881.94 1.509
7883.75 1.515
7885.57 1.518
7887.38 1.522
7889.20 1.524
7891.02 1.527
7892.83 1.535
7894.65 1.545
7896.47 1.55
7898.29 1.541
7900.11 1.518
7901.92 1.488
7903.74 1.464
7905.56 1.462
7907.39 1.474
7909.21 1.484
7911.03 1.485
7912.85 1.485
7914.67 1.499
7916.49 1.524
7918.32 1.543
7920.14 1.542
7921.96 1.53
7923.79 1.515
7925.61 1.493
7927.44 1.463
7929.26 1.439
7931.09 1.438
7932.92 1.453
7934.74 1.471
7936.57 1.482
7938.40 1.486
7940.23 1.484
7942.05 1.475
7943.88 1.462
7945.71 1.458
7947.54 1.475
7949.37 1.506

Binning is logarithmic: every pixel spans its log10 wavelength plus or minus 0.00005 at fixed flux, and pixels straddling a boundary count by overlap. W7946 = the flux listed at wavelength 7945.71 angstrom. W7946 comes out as 1.458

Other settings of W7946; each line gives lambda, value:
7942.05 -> 1.475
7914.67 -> 1.499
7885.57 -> 1.518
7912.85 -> 1.485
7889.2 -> 1.524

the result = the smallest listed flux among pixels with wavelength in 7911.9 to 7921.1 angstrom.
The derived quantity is 1.485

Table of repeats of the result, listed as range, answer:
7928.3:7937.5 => 1.438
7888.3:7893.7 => 1.524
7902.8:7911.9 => 1.462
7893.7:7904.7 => 1.464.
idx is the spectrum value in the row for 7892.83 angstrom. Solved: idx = 1.535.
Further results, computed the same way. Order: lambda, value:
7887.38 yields 1.522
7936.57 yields 1.482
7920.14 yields 1.542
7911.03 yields 1.485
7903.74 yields 1.464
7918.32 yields 1.543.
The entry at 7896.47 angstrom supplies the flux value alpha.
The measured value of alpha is 1.55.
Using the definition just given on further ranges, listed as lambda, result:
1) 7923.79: 1.515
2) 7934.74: 1.471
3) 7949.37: 1.506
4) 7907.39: 1.474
